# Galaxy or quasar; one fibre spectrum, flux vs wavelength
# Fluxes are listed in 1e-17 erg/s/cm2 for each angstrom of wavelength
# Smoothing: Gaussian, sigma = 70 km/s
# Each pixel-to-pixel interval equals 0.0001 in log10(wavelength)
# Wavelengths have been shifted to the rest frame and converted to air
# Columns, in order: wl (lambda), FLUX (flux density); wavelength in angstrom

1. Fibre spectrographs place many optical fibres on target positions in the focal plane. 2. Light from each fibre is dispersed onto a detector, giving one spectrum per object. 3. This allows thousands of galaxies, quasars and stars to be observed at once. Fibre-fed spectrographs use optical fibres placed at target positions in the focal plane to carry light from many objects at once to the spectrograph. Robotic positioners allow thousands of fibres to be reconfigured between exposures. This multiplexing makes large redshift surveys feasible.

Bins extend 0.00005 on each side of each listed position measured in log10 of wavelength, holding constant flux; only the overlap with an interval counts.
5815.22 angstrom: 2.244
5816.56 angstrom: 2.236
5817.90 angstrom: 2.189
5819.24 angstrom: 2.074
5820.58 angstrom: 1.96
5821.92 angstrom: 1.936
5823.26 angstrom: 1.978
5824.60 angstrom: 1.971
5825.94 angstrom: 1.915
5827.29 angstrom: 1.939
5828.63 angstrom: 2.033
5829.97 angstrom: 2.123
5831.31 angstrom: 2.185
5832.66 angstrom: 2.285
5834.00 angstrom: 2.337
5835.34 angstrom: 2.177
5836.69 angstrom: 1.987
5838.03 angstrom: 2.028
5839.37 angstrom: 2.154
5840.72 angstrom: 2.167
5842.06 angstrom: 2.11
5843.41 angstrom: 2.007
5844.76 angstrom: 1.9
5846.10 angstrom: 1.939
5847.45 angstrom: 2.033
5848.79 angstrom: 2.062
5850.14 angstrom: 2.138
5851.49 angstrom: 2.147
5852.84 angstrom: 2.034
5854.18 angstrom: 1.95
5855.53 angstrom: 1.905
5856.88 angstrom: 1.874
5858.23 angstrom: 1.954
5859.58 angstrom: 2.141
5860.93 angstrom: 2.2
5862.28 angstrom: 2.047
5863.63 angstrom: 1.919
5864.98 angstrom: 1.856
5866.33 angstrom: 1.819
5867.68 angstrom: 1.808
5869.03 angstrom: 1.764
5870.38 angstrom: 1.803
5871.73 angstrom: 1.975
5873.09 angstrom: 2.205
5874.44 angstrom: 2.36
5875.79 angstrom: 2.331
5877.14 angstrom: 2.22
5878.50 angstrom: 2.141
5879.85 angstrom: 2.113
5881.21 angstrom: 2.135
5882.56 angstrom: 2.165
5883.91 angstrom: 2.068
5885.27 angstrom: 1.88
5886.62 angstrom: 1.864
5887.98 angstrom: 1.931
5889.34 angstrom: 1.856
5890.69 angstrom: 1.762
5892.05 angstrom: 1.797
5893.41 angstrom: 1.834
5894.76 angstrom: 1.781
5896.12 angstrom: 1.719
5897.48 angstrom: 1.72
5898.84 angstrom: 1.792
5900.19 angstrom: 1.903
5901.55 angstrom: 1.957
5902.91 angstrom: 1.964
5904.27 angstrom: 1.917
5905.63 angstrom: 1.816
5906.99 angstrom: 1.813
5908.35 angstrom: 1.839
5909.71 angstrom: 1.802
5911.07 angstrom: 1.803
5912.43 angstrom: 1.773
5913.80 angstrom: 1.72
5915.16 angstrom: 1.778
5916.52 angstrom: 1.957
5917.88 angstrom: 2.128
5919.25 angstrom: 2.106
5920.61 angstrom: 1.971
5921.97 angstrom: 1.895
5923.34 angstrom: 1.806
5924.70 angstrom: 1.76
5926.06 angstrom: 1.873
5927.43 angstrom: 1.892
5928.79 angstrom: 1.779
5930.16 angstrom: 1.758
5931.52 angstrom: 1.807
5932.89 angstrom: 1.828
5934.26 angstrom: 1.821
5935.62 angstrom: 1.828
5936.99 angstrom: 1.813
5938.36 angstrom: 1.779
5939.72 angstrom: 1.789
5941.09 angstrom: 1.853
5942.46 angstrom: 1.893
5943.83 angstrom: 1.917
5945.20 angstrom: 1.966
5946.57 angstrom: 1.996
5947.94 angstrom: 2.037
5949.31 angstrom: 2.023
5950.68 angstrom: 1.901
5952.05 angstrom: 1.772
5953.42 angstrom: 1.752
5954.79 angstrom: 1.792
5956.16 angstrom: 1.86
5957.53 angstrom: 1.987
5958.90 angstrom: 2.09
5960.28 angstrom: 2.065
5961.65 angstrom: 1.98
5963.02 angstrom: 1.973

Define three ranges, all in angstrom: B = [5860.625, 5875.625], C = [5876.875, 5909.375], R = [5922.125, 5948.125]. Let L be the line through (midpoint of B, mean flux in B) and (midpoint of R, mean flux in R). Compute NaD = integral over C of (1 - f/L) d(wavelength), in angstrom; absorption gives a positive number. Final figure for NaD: 0.4 angstrom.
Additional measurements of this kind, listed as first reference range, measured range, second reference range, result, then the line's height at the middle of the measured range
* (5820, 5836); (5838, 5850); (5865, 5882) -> 0.1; 2.06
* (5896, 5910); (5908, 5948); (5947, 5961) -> 0.5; 1.89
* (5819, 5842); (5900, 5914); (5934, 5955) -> 0.7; 1.94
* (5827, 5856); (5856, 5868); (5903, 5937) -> 0.3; 2.02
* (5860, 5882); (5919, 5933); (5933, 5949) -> 0.5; 1.92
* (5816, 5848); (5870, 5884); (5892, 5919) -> -1.6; 1.93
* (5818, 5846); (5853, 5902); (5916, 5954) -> 0.6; 1.98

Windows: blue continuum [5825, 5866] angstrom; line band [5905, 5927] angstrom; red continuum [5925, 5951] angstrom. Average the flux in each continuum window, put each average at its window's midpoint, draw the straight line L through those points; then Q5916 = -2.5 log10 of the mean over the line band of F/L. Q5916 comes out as 0.03 mag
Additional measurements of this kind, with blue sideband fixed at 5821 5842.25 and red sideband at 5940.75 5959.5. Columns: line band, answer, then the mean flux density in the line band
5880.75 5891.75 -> 0.03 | 1.95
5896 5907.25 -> 0.07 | 1.85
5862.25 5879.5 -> 0.00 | 2.02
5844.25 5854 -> 0.01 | 2.04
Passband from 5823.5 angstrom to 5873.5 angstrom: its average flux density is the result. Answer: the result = 2.02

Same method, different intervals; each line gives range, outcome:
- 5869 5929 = 1.92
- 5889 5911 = 1.83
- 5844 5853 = 2.04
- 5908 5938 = 1.85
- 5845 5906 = 1.97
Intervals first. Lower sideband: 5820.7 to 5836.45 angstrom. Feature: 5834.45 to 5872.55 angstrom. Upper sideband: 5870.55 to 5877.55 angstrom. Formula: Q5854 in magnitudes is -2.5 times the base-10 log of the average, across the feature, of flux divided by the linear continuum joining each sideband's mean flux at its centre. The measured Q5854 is 0.07 mag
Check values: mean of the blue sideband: 2.07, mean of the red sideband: 2.19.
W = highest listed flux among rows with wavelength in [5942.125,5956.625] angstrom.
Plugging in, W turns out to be 2.037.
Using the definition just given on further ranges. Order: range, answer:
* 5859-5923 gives 2.36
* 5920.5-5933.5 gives 1.971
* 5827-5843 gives 2.337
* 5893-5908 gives 1.964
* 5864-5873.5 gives 2.205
